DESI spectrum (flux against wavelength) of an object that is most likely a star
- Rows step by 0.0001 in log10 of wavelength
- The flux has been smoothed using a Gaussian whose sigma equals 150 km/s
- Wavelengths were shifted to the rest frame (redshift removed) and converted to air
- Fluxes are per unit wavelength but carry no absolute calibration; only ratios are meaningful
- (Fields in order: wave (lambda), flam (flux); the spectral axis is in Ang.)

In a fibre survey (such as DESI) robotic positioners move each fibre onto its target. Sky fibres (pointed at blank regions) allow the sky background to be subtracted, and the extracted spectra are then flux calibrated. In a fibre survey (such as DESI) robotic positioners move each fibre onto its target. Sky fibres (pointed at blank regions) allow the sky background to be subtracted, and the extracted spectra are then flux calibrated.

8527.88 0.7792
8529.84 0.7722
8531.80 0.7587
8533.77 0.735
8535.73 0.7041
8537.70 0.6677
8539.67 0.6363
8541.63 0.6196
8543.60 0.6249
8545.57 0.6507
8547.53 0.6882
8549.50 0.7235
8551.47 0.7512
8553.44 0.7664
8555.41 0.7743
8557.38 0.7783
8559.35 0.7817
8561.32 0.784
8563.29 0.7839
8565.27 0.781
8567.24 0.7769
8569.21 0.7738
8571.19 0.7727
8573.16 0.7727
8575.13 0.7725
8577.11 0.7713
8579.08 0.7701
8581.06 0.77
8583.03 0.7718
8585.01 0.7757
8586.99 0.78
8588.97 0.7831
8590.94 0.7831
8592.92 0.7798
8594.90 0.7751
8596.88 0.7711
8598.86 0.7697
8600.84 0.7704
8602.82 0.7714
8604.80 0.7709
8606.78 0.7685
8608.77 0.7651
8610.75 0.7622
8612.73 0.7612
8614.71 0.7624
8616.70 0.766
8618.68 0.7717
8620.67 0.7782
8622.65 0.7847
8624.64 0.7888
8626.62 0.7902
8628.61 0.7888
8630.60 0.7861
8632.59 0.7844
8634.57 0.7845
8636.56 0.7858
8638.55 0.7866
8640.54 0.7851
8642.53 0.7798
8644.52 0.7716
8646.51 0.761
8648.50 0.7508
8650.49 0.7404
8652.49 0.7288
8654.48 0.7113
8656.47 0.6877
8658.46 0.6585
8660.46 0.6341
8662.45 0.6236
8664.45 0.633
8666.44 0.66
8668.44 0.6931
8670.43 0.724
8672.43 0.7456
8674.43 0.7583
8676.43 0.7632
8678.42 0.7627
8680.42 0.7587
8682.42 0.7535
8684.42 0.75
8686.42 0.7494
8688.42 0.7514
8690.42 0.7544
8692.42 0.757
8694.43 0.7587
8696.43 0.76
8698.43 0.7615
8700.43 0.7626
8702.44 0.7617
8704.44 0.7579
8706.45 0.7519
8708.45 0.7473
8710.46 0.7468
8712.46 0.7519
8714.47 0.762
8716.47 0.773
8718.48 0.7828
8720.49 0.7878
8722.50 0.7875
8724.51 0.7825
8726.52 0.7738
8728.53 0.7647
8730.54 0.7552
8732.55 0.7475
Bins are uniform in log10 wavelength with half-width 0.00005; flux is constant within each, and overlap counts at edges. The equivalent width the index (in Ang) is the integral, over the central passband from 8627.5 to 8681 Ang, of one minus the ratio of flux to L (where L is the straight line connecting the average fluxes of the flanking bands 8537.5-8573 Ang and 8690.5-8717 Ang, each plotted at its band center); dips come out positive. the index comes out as 1.0 Ang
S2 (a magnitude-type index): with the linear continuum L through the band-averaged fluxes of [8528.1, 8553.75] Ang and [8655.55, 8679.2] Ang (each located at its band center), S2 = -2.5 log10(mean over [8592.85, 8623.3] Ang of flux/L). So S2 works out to -0.11 mag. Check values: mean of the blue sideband 0.701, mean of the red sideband 0.695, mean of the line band 0.77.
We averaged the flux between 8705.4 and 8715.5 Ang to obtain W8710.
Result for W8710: 0.752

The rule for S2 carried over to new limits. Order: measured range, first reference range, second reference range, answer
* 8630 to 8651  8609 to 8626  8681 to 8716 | -0.01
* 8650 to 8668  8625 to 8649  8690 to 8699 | 0.15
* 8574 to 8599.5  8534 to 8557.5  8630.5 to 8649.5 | -0.06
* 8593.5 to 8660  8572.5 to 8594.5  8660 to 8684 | -0.03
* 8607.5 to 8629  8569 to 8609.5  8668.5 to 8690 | -0.01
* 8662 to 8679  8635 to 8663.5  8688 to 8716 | 0.05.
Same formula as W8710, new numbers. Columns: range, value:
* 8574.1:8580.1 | 0.771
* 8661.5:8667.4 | 0.639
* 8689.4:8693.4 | 0.756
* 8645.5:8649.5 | 0.757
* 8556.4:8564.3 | 0.782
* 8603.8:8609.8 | 0.768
